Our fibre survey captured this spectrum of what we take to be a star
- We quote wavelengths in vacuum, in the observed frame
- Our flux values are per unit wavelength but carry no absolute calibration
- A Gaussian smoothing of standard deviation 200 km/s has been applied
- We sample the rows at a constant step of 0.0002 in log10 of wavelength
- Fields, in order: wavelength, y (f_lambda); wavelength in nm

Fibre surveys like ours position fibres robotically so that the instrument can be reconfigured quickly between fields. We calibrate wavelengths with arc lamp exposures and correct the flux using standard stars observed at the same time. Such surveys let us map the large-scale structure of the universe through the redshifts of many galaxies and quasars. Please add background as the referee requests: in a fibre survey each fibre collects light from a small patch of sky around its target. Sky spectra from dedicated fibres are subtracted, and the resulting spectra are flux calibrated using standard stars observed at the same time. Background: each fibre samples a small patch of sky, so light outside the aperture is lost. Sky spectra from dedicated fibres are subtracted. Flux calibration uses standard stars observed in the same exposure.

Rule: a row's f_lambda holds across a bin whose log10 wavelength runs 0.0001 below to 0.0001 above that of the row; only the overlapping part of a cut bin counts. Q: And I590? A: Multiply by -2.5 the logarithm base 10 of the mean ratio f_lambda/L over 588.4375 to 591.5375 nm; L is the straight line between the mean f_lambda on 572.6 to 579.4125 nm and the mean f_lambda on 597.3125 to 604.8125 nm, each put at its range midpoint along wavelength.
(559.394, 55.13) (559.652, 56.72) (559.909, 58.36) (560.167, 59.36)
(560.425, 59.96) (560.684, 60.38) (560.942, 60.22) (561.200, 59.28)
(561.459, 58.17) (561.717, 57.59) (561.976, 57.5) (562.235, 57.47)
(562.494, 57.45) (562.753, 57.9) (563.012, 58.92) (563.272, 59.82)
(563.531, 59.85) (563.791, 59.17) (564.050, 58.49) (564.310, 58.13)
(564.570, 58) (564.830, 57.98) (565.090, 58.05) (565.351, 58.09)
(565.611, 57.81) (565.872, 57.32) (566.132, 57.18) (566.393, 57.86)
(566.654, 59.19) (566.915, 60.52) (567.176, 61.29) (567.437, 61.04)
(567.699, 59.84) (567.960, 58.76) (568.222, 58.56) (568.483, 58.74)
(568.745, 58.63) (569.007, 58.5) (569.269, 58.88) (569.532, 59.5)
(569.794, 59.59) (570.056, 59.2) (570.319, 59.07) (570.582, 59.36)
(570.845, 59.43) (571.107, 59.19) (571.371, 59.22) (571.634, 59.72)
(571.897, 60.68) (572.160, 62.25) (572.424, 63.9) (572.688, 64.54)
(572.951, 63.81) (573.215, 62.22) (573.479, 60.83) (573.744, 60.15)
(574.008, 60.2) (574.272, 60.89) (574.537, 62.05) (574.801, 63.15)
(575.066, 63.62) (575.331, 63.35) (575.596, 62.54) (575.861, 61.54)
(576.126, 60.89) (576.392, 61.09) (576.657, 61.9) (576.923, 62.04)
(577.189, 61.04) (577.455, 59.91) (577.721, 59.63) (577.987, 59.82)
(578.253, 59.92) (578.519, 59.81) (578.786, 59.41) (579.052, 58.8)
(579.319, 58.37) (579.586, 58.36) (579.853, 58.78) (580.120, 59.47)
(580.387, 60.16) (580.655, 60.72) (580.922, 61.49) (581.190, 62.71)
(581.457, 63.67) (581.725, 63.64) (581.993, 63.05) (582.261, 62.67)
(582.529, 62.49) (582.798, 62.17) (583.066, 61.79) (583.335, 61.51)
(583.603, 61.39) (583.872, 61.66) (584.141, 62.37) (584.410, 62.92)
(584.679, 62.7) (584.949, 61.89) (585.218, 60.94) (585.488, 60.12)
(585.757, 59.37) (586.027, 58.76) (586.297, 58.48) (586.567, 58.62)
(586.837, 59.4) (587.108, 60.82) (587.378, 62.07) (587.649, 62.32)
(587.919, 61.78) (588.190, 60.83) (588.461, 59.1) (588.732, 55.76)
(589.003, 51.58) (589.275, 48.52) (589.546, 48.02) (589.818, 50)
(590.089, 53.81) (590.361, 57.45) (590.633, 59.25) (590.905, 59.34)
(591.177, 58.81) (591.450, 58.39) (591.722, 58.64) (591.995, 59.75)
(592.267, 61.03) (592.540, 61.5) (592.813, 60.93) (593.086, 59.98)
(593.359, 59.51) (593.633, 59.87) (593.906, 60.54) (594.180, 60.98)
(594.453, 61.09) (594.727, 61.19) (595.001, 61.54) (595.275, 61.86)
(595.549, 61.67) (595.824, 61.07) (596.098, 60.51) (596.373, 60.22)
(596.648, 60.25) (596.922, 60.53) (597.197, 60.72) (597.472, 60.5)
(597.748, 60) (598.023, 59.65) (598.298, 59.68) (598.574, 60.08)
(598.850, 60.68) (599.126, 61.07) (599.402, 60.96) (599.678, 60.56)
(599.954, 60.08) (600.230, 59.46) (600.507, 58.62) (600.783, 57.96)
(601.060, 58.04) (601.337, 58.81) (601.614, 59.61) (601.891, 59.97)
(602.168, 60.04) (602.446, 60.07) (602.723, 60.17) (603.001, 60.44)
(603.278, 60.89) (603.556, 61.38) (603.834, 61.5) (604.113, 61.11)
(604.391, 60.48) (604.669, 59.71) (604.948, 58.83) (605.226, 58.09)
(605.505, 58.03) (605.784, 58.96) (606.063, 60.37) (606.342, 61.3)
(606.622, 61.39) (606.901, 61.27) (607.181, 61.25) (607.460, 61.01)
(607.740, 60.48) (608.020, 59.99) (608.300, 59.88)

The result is 0.11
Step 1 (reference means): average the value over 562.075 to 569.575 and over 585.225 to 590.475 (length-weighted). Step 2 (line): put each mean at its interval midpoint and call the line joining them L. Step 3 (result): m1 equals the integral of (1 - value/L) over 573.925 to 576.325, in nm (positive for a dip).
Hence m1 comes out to -0.16 nm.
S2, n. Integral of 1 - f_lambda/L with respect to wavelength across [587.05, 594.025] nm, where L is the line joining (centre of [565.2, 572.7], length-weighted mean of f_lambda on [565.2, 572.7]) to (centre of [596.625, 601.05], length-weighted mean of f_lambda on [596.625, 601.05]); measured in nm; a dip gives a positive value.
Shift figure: 0.213 nm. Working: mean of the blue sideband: 59.5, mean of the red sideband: 60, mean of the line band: 58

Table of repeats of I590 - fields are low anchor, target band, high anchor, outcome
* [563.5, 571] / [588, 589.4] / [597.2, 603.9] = 0.079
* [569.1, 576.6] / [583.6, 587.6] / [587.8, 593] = -0.047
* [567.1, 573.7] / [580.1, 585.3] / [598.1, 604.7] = -0.033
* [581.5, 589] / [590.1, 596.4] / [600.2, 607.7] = 0.008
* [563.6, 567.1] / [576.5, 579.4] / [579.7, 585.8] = 0.012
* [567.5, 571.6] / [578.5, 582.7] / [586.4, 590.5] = -0.058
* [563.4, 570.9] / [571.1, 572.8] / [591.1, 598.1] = -0.041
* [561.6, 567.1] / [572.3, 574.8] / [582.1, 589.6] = -0.057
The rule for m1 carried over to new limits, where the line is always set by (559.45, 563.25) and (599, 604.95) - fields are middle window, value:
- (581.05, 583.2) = -0.13 nm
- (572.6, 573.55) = -0.06 nm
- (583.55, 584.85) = -0.06 nm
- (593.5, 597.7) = -0.07 nm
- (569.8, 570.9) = -0.01 nm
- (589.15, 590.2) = 0.17 nm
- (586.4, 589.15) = 0.01 nm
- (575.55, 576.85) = -0.06 nm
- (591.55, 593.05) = -0.02 nm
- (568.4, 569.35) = 0.00 nm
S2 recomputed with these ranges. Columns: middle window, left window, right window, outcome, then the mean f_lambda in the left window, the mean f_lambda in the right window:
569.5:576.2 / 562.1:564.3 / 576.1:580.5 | -0.20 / 58.6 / 59.9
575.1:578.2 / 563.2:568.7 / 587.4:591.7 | -0.19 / 58.8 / 56.5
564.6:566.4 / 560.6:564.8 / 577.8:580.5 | 0.03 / 58.6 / 59.3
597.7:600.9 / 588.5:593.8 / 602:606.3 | -0.05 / 57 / 60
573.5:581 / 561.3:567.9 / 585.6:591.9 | -0.35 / 58.6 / 57.5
